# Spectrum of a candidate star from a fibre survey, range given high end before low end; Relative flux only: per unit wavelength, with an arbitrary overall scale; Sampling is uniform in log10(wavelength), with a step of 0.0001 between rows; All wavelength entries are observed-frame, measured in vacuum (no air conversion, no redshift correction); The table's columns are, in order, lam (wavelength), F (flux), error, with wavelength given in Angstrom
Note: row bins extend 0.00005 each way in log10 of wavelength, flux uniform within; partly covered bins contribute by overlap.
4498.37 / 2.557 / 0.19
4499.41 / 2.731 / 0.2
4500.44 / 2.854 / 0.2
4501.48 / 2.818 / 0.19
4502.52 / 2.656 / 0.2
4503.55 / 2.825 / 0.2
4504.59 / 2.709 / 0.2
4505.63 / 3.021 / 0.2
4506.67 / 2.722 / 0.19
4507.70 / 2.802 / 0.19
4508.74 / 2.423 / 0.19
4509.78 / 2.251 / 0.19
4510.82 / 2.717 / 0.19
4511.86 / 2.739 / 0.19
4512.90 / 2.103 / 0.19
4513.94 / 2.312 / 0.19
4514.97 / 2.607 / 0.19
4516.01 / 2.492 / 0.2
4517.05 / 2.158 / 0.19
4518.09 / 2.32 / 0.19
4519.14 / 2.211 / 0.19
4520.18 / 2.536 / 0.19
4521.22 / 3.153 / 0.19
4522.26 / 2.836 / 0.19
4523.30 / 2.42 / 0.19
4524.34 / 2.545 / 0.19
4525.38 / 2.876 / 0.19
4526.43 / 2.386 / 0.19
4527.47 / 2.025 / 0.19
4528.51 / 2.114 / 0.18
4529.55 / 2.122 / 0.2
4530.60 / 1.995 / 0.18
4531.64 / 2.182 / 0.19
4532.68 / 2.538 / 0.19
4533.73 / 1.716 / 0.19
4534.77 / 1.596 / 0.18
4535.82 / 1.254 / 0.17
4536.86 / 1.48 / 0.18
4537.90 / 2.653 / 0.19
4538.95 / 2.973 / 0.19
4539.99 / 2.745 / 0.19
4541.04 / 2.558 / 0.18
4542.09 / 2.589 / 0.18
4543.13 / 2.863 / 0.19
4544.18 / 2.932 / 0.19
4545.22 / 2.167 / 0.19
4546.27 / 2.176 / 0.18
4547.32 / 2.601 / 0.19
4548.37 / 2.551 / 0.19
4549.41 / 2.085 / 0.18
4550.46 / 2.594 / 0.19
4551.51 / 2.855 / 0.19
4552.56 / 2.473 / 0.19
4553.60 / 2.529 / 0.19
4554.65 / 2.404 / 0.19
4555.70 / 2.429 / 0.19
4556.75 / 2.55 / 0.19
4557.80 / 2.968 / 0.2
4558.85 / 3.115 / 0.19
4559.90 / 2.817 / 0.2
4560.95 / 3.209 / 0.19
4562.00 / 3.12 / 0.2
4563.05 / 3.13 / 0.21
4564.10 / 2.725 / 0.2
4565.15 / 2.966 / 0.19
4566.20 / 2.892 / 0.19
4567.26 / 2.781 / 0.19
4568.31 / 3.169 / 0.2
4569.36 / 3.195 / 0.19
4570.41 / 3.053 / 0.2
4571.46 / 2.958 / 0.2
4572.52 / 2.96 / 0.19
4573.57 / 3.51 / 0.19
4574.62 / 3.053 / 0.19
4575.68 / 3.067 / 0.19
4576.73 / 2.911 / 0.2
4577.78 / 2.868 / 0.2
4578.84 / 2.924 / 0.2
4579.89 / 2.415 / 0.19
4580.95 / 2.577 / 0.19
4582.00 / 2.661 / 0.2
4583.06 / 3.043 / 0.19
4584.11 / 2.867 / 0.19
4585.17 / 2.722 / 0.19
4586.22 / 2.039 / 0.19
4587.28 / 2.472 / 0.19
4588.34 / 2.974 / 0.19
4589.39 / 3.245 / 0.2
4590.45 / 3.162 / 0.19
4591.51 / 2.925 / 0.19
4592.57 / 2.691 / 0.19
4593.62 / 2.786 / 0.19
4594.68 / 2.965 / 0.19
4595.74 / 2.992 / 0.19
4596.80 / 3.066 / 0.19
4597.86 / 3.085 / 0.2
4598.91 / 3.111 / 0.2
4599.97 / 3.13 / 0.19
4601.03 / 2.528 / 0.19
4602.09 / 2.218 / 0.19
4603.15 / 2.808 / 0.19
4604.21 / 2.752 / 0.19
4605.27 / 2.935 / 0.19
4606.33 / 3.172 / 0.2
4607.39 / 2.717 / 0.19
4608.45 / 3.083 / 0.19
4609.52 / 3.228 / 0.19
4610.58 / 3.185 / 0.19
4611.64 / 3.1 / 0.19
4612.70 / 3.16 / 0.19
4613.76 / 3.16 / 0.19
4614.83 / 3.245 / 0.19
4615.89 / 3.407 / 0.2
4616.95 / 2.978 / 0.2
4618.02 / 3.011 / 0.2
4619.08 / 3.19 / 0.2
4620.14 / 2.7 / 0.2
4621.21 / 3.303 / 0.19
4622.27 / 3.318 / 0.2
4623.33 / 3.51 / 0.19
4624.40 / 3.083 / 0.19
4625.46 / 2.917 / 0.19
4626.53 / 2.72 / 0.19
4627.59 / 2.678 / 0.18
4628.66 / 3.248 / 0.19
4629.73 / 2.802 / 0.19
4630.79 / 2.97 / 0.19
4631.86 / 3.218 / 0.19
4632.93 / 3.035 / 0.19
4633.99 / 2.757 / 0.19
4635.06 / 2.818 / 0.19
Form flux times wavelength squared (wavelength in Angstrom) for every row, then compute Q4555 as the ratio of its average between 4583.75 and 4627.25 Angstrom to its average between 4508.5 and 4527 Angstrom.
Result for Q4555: 1.23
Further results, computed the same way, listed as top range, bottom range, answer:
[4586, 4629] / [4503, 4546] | 1.27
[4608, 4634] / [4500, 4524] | 1.25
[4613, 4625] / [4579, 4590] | 1.19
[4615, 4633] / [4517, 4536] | 1.40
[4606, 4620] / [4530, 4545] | 1.41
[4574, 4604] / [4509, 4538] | 1.27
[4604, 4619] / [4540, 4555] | 1.25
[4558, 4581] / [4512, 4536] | 1.32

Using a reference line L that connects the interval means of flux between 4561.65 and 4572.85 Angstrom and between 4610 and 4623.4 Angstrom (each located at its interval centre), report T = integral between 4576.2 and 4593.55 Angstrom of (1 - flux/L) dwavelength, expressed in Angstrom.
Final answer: 1.55 Angstrom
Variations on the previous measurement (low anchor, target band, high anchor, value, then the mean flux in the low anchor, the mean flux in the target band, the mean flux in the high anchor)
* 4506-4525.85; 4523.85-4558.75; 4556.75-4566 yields 5.0 Angstrom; 2.54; 2.39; 2.98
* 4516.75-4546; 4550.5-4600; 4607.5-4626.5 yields -2.4 Angstrom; 2.35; 2.88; 3.13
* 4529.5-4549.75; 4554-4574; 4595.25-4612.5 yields -3.1 Angstrom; 2.29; 2.94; 2.95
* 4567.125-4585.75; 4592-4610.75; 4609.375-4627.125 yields 0.9 Angstrom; 2.93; 2.91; 3.13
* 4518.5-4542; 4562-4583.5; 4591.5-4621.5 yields -2.1 Angstrom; 2.32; 2.95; 2.99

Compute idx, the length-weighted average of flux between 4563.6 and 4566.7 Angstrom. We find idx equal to 2.86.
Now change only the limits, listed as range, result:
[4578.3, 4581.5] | 2.64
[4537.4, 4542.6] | 2.7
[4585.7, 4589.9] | 2.68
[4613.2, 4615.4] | 3.2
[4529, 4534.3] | 2.11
